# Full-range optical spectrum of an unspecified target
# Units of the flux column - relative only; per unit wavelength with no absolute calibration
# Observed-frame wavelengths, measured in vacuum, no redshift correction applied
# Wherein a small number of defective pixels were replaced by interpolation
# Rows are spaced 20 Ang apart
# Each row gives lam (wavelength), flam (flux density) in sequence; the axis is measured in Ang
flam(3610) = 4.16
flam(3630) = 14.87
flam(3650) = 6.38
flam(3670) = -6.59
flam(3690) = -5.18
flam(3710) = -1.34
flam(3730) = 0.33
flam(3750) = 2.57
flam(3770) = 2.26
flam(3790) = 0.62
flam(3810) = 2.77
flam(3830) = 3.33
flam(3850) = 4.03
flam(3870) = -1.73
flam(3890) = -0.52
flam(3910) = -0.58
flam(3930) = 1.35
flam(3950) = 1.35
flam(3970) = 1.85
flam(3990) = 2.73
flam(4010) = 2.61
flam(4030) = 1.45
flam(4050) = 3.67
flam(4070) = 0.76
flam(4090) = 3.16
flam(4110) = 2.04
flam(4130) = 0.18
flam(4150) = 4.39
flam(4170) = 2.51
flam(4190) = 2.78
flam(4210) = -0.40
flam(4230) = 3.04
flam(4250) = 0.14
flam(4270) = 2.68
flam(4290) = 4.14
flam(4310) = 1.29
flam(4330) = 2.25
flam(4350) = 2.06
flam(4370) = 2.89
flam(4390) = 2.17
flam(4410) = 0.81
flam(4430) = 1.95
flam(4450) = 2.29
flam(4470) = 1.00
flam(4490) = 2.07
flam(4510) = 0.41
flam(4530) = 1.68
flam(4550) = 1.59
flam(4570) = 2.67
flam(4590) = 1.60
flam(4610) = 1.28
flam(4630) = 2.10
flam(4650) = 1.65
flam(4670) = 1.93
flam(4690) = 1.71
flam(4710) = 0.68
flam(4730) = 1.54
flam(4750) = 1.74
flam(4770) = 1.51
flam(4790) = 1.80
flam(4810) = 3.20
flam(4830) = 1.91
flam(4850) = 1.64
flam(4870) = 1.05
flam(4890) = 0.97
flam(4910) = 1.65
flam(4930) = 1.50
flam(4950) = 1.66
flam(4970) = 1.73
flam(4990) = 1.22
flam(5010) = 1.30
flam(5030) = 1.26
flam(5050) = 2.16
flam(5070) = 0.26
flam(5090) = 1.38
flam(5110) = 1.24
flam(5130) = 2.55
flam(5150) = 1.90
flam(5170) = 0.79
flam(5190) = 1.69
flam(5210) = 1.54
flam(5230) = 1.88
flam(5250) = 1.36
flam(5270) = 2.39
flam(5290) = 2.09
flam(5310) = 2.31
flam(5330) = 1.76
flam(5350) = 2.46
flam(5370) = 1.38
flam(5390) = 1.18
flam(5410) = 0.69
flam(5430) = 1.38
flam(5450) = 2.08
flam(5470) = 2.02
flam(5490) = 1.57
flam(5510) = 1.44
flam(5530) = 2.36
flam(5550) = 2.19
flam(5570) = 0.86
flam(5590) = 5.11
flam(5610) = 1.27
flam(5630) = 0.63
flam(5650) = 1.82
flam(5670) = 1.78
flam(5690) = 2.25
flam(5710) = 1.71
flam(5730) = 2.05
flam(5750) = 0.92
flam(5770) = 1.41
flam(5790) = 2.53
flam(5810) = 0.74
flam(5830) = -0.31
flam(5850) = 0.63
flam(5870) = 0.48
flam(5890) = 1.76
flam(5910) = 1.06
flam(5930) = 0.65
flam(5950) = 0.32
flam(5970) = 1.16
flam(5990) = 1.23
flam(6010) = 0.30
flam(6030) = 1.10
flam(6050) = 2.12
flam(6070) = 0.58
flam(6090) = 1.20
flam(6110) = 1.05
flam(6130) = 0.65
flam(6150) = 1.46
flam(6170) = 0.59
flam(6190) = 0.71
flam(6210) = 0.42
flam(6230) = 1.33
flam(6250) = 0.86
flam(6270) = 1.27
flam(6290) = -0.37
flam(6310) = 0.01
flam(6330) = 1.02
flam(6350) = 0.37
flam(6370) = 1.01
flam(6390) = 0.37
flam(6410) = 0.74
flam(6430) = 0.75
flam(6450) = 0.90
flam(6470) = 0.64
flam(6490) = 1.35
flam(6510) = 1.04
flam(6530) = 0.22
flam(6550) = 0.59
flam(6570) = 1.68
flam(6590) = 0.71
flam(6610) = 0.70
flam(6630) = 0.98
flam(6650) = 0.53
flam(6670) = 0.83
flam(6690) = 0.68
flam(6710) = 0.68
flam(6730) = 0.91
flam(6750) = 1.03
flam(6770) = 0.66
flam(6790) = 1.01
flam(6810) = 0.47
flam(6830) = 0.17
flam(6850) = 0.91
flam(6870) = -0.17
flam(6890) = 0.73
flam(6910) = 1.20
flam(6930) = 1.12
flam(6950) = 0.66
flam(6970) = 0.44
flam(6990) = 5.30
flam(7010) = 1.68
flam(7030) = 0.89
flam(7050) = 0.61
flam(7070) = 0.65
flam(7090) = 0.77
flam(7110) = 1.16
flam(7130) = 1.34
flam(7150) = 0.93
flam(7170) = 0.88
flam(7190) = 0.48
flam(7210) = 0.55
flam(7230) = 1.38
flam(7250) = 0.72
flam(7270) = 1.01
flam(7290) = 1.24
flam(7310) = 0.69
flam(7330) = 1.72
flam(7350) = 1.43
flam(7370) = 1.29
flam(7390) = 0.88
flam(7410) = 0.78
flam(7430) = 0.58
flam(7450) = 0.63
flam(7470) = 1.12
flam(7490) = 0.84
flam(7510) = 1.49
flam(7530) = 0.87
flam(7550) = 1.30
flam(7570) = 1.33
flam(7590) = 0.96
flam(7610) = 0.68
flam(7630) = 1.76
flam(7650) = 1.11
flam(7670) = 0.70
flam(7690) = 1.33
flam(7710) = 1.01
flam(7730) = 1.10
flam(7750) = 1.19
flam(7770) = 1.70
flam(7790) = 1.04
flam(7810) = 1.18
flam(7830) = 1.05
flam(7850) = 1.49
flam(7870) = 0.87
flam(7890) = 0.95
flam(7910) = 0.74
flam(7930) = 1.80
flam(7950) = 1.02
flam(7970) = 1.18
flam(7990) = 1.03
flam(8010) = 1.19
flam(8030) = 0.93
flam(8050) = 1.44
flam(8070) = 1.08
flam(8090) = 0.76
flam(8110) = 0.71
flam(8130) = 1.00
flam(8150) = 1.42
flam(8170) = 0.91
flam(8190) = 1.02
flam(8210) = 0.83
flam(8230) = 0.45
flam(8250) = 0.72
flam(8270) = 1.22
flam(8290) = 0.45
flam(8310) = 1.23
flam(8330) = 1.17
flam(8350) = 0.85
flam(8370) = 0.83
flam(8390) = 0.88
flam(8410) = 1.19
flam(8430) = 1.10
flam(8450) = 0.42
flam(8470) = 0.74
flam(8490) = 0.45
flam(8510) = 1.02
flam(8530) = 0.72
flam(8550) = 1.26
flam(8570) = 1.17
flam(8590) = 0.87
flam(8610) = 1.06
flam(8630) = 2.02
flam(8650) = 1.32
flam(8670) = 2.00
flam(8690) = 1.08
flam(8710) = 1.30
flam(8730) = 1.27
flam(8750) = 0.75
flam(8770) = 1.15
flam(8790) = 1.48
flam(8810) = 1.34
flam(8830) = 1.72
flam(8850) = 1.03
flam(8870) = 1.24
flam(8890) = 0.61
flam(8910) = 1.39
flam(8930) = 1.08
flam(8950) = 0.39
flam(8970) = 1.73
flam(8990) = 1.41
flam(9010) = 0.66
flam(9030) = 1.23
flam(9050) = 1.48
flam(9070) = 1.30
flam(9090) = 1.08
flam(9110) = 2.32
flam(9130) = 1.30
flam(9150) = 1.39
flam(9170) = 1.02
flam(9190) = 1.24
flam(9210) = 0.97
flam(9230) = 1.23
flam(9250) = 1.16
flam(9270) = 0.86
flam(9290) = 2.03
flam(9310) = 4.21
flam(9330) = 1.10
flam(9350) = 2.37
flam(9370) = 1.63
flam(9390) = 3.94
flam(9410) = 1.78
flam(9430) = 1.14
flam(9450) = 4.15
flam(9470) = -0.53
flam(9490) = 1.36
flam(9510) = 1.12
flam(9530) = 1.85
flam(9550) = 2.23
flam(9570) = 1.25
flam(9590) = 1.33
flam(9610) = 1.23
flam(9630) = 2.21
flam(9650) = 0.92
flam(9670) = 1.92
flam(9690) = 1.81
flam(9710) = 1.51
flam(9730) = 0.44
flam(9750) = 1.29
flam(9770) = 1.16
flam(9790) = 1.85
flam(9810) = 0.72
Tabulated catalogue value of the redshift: 0.875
